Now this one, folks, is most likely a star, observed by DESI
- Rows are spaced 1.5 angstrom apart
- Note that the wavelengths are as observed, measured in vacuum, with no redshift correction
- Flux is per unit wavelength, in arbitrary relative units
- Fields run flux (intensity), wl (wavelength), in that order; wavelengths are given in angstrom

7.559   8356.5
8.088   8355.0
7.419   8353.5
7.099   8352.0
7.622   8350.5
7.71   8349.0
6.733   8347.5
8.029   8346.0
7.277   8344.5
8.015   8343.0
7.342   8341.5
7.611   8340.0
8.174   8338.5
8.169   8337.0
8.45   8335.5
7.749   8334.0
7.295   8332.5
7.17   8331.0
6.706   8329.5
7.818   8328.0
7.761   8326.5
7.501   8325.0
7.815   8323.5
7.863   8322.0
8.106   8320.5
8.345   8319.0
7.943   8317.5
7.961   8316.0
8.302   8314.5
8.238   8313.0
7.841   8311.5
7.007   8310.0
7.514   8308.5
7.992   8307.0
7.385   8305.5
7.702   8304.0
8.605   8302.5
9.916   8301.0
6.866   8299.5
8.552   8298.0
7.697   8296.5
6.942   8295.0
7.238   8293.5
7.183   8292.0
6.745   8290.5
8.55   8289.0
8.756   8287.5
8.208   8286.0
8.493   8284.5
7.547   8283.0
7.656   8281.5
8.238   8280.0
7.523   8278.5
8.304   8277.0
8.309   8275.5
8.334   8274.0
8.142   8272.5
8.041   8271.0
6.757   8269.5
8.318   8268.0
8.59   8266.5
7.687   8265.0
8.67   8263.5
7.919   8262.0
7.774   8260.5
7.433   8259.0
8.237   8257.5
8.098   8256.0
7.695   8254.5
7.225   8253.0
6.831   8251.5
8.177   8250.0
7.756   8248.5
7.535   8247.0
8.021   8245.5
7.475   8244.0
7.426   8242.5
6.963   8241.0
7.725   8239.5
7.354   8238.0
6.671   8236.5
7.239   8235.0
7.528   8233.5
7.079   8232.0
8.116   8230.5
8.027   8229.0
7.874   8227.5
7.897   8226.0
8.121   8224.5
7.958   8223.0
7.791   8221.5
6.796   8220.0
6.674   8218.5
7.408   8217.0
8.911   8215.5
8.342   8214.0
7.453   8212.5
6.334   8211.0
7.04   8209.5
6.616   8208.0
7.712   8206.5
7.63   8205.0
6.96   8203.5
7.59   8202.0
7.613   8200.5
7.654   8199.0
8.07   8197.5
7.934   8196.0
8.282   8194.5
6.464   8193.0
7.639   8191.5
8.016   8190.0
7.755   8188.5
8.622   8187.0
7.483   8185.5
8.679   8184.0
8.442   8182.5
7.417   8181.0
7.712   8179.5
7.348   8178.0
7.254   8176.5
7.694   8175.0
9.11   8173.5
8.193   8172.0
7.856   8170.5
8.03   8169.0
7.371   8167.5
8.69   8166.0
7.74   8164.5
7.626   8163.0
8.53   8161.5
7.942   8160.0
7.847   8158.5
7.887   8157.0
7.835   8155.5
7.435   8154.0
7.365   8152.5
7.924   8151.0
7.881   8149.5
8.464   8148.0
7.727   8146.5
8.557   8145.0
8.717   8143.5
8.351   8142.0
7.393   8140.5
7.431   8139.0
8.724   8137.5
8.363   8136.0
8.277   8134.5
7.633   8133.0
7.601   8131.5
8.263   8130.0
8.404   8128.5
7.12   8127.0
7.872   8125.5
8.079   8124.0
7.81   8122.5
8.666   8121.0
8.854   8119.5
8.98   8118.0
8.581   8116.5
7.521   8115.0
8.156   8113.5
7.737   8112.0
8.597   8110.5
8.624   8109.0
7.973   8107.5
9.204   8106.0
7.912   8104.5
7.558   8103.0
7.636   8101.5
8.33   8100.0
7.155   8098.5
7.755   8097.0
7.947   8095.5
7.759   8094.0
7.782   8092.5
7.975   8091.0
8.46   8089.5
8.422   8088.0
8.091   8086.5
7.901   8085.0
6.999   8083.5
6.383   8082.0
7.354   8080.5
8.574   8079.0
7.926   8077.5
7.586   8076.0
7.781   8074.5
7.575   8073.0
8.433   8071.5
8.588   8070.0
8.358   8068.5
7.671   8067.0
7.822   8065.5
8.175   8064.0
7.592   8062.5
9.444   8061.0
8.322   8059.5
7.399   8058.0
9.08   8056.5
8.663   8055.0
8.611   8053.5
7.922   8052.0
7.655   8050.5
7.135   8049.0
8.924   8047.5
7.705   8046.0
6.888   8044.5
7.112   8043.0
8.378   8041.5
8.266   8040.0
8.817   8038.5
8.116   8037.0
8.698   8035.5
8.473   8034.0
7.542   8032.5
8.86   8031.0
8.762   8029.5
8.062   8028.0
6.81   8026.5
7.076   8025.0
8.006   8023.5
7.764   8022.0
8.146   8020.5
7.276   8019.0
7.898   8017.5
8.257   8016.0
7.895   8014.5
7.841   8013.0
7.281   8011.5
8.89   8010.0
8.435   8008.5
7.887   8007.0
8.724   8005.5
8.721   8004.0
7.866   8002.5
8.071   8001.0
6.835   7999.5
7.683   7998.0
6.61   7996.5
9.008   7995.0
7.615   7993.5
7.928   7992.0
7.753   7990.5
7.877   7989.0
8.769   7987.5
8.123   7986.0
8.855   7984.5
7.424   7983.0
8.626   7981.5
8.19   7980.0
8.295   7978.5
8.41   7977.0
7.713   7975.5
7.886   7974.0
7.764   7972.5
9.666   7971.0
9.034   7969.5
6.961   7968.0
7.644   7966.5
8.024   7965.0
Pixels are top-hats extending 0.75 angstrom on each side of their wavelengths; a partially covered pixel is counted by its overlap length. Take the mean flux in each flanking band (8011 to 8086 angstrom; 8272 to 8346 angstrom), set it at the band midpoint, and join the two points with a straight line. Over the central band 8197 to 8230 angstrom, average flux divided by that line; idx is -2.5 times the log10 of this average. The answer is 0.05 mag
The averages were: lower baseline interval 7.96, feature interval 7.57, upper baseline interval 7.86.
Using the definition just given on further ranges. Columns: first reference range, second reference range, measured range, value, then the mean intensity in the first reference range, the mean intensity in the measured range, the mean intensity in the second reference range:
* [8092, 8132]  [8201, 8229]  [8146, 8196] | -0.02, 8.07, 7.89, 7.52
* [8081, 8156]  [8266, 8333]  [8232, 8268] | 0.03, 8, 7.66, 7.86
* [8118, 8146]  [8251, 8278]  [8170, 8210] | 0.04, 8.14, 7.74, 7.92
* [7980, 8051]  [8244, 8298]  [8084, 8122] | -0.03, 7.99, 8.13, 7.85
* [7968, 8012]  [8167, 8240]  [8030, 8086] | -0.01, 8.12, 8.02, 7.66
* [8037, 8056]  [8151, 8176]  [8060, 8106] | 0.01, 8.02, 7.92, 7.94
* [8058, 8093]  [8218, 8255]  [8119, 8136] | -0.03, 7.95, 8.05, 7.52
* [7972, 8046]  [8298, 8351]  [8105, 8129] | -0.04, 8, 8.26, 7.8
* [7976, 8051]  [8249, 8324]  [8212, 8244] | 0.05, 8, 7.59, 7.91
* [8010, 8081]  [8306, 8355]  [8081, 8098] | 0.03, 8.02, 7.76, 7.71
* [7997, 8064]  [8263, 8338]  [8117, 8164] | -0.01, 8.04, 8.05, 7.89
